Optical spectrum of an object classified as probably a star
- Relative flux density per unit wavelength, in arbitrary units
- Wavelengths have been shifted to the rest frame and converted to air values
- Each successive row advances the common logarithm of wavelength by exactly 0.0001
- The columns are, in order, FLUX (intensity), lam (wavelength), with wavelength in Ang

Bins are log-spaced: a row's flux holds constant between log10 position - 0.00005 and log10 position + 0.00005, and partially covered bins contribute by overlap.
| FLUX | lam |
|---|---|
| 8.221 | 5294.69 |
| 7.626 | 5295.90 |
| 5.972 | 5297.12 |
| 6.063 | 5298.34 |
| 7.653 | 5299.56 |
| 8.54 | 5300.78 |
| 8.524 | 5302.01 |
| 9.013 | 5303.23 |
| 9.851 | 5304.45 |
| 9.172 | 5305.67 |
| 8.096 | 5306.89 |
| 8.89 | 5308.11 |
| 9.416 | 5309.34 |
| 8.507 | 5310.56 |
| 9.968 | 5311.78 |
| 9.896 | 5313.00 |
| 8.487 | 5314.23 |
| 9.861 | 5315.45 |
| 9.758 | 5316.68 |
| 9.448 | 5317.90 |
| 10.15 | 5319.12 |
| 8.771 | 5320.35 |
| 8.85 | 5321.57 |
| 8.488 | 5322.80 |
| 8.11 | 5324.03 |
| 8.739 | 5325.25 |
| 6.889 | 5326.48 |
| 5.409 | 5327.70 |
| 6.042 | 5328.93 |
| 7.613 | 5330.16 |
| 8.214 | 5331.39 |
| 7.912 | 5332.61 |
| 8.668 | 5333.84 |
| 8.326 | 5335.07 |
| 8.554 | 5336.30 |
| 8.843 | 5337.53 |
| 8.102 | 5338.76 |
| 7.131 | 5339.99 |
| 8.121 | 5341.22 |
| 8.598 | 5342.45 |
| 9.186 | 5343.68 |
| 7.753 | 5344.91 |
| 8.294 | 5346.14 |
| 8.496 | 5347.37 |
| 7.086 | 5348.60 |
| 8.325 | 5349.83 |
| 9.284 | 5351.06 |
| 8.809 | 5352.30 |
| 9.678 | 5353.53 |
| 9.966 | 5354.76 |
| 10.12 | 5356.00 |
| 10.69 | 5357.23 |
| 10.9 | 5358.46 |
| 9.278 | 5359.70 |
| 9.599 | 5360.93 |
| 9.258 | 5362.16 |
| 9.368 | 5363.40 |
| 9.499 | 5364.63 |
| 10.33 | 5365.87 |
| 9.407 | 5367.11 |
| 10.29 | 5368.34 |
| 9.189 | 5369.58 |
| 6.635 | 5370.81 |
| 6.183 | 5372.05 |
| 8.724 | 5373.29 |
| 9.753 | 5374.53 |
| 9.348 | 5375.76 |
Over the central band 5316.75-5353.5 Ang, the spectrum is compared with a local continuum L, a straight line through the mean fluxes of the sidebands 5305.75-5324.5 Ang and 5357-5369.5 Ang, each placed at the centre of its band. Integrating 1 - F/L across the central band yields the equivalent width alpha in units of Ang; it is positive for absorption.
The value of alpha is 4.5 Ang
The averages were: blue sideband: 9.12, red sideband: 9.81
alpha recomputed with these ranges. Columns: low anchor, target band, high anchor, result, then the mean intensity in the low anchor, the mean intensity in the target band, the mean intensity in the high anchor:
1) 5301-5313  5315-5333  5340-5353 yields 1.0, 9.07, 8.27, 8.35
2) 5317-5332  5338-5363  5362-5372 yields -0.7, 8.1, 8.94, 9.07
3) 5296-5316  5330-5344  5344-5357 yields 0.8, 8.59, 8.27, 8.85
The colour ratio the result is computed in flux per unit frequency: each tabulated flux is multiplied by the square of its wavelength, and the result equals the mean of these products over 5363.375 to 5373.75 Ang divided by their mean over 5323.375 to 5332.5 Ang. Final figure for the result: 1.22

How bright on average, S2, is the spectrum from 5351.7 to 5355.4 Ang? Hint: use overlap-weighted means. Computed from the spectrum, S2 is 9.49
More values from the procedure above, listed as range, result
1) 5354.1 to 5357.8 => 10.2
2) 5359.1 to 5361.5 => 9.45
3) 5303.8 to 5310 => 9.08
